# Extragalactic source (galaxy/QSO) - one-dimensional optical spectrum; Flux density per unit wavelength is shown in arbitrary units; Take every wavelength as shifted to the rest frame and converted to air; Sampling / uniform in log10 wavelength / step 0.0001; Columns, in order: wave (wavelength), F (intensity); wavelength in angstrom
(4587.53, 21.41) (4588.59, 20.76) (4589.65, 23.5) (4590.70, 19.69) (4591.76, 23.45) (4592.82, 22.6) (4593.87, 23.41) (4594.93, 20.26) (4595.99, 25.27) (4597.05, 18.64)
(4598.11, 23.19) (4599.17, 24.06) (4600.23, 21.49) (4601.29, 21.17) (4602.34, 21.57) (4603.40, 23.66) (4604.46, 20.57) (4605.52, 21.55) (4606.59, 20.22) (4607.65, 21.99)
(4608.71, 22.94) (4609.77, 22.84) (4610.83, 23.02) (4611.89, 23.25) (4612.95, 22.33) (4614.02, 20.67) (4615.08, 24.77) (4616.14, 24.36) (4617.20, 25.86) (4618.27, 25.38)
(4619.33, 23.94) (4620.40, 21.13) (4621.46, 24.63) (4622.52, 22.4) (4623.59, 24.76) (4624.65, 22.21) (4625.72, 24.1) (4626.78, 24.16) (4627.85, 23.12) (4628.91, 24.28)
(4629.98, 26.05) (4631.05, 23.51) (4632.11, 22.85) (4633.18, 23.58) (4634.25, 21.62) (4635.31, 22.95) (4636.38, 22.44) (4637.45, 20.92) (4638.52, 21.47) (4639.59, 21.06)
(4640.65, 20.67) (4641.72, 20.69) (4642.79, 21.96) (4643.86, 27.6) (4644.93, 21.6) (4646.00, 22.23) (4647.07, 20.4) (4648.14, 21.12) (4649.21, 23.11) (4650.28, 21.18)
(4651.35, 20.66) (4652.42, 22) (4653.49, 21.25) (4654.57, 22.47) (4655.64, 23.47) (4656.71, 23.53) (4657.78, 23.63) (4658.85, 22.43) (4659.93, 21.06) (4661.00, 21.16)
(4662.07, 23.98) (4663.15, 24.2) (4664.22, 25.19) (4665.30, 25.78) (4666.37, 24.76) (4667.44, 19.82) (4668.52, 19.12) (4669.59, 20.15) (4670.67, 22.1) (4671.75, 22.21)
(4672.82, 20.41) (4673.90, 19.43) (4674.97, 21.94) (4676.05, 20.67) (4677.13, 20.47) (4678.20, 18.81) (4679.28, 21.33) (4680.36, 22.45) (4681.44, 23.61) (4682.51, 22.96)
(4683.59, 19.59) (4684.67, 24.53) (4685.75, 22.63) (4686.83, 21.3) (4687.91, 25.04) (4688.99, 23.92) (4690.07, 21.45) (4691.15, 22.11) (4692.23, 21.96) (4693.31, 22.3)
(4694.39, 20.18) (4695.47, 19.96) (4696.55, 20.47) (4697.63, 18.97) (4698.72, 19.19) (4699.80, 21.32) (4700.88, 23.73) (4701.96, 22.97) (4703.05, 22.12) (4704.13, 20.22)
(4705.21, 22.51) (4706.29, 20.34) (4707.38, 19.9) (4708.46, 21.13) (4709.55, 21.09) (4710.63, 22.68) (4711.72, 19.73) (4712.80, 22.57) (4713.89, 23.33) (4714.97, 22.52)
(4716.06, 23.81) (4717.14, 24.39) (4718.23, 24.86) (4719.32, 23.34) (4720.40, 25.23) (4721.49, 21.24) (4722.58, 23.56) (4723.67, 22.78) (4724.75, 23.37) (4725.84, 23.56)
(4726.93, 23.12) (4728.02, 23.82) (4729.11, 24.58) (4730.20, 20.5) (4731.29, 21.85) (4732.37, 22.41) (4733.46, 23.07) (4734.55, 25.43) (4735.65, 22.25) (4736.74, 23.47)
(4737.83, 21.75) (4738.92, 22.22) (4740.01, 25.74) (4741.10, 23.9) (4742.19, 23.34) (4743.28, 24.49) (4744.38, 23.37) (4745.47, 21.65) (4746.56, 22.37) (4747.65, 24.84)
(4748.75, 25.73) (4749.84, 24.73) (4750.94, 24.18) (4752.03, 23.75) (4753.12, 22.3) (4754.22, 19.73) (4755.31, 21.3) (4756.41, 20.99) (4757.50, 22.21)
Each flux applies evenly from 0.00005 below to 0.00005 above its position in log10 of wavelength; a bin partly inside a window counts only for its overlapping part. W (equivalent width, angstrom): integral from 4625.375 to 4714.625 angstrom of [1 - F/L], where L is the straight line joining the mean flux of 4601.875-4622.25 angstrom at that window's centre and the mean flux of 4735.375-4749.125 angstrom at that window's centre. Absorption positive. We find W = 4.2 angstrom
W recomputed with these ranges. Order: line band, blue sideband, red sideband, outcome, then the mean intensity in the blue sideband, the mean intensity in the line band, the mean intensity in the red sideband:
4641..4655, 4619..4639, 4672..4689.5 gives 0.4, 23.2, 22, 21.8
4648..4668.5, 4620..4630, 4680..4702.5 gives 0.1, 23.6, 22.6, 21.9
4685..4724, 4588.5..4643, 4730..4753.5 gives 1.8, 22.7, 22.1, 23.4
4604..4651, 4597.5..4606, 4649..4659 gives -1.1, 22.1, 22.8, 22.4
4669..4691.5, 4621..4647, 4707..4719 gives 0.9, 22.9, 21.8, 22.4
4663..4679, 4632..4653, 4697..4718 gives 0.2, 22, 21.6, 21.8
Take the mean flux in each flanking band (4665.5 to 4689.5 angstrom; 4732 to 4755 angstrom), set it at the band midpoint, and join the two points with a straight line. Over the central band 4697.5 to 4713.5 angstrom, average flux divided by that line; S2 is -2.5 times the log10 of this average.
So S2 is 0.056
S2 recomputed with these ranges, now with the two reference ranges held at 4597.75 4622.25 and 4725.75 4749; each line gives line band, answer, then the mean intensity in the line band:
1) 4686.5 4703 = 0.07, 21.7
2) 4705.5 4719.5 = 0.05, 22.3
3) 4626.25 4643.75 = 0.01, 22.7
